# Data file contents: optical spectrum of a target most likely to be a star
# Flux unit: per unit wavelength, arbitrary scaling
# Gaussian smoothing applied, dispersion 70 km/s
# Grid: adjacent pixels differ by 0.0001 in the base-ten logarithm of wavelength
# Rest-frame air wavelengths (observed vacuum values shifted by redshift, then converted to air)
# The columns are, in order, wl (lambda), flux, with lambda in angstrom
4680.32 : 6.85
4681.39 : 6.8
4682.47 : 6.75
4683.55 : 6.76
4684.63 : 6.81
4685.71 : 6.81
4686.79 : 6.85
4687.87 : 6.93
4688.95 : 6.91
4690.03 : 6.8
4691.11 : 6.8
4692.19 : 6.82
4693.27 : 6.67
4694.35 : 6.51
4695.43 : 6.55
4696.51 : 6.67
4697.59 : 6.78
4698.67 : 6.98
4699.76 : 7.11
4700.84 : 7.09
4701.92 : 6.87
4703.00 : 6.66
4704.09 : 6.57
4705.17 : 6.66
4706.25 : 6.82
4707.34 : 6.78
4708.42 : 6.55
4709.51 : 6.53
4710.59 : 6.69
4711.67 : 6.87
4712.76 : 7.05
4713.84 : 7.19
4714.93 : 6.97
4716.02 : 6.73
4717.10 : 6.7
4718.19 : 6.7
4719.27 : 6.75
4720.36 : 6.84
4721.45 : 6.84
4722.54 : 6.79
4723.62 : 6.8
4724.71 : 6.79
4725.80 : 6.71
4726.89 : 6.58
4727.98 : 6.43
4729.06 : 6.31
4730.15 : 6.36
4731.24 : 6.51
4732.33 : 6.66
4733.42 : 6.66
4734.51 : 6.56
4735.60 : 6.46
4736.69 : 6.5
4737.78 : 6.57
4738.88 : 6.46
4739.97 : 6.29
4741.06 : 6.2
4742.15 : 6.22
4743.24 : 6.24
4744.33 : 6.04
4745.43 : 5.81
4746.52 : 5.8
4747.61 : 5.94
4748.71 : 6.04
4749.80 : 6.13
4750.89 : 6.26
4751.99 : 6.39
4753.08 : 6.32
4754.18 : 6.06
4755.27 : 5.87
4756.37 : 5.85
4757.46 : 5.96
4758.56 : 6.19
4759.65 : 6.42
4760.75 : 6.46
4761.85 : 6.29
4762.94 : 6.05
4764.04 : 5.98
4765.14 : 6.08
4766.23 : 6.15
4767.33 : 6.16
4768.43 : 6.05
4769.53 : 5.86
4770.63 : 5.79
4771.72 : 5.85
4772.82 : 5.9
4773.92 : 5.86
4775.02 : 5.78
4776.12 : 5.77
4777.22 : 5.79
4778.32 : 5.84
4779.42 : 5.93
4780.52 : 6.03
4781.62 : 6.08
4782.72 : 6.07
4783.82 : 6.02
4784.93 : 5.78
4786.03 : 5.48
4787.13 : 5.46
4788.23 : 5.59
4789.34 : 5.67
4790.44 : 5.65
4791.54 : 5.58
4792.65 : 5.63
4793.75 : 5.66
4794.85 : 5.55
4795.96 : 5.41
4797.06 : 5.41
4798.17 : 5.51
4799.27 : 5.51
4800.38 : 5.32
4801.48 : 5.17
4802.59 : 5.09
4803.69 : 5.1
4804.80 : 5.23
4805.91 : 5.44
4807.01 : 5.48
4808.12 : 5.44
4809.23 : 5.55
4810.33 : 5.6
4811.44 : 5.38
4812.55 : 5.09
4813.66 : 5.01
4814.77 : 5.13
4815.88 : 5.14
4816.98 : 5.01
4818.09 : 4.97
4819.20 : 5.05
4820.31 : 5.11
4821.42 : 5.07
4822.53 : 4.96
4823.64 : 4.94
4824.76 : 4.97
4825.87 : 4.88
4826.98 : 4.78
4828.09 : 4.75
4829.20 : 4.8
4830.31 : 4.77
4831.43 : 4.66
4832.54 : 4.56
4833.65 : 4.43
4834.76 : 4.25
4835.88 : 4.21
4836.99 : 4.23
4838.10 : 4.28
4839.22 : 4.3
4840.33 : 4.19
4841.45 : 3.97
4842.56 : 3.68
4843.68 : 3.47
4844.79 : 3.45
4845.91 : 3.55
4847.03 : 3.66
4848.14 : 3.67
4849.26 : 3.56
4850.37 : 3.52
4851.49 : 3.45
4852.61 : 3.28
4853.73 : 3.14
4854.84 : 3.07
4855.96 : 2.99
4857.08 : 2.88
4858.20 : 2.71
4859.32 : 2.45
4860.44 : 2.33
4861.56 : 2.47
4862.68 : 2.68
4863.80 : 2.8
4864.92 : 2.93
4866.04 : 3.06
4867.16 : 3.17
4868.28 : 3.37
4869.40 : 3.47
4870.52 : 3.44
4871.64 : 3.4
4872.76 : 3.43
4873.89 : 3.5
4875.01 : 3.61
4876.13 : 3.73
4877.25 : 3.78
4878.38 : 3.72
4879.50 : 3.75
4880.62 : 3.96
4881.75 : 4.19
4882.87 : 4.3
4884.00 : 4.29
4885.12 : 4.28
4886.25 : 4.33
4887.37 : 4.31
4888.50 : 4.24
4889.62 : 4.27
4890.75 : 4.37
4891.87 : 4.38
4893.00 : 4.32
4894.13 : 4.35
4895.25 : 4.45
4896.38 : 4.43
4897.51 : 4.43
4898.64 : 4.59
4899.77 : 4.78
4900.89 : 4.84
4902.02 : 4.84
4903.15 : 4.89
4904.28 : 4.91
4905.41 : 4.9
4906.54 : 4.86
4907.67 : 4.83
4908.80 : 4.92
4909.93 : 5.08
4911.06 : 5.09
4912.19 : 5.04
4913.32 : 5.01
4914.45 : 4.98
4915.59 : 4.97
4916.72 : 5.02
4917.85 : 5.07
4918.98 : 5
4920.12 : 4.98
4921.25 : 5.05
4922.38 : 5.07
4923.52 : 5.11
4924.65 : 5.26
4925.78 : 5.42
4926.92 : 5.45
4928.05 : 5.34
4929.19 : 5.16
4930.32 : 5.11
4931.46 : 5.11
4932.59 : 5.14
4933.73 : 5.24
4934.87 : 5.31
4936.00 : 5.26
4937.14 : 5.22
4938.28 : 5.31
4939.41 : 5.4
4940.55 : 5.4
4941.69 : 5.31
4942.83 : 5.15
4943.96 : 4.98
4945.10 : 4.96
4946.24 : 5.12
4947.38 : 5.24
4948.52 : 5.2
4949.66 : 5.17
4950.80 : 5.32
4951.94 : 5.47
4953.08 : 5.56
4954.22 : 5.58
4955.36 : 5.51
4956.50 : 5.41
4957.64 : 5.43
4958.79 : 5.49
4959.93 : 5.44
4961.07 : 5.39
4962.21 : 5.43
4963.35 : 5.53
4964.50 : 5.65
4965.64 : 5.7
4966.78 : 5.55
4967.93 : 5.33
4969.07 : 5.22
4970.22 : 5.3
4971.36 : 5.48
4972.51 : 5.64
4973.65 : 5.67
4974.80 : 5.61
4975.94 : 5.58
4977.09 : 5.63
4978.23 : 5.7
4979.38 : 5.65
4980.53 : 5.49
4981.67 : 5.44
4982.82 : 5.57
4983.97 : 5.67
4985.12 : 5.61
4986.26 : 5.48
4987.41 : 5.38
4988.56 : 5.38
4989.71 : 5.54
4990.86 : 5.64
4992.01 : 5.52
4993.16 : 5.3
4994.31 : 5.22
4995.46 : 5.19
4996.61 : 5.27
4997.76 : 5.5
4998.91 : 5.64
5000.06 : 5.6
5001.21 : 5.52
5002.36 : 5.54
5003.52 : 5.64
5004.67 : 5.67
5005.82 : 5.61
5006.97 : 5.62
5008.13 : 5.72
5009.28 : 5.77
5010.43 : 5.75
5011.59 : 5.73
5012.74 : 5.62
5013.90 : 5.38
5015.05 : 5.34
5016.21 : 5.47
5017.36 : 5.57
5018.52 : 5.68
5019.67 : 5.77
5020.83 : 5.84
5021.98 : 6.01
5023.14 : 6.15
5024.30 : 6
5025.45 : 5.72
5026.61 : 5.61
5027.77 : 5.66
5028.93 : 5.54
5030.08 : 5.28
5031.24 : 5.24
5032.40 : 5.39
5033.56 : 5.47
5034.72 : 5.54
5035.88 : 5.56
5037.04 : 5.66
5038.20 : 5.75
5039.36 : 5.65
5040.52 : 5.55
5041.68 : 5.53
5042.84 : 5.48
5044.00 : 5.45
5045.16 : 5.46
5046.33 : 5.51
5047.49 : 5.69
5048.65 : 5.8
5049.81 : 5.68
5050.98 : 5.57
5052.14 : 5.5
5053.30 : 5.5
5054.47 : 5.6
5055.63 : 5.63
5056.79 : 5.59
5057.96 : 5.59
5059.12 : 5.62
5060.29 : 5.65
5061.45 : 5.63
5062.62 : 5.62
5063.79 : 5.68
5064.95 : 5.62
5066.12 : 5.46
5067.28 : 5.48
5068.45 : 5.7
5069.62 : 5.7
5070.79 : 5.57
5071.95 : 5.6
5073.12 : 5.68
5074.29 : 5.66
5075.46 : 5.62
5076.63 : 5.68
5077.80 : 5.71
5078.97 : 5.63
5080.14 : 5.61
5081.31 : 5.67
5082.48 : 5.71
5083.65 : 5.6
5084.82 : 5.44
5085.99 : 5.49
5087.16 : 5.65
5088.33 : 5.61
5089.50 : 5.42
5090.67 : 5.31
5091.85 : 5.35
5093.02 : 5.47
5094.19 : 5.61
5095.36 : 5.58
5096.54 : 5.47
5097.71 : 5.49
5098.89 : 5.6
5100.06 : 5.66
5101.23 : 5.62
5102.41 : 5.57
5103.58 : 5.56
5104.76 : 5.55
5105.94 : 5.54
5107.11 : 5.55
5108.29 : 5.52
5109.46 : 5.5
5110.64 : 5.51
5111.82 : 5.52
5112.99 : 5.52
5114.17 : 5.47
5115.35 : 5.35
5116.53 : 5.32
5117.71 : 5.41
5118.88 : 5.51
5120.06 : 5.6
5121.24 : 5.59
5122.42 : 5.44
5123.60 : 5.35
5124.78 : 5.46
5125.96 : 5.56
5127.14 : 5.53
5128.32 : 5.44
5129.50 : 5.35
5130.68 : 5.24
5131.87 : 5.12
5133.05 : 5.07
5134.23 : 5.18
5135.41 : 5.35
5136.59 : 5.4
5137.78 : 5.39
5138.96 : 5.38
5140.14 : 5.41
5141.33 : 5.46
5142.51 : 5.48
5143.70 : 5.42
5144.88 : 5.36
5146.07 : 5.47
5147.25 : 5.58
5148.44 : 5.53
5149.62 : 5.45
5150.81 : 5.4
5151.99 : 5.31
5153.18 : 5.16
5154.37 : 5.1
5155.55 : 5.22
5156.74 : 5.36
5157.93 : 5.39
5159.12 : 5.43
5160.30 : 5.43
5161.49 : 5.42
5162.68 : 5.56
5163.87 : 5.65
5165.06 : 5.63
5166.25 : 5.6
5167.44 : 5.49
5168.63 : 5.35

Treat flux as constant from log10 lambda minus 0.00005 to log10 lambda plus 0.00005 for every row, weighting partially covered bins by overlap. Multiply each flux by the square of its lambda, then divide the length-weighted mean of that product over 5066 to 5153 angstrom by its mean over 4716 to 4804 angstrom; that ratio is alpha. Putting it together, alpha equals 1.0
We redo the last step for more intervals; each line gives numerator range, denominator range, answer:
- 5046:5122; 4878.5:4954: 1.22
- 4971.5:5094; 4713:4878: 1.19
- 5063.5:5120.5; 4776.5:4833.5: 1.17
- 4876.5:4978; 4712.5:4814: 0.89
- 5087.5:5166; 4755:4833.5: 1.13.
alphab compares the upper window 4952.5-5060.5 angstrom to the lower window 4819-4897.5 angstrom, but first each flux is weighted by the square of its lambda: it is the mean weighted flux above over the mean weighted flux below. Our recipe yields 1.52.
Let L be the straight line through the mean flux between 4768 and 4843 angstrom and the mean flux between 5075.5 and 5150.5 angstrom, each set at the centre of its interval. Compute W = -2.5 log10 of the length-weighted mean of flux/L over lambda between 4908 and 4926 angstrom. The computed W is 0.06 mag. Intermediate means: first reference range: 5.24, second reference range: 5.48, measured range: 5.06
